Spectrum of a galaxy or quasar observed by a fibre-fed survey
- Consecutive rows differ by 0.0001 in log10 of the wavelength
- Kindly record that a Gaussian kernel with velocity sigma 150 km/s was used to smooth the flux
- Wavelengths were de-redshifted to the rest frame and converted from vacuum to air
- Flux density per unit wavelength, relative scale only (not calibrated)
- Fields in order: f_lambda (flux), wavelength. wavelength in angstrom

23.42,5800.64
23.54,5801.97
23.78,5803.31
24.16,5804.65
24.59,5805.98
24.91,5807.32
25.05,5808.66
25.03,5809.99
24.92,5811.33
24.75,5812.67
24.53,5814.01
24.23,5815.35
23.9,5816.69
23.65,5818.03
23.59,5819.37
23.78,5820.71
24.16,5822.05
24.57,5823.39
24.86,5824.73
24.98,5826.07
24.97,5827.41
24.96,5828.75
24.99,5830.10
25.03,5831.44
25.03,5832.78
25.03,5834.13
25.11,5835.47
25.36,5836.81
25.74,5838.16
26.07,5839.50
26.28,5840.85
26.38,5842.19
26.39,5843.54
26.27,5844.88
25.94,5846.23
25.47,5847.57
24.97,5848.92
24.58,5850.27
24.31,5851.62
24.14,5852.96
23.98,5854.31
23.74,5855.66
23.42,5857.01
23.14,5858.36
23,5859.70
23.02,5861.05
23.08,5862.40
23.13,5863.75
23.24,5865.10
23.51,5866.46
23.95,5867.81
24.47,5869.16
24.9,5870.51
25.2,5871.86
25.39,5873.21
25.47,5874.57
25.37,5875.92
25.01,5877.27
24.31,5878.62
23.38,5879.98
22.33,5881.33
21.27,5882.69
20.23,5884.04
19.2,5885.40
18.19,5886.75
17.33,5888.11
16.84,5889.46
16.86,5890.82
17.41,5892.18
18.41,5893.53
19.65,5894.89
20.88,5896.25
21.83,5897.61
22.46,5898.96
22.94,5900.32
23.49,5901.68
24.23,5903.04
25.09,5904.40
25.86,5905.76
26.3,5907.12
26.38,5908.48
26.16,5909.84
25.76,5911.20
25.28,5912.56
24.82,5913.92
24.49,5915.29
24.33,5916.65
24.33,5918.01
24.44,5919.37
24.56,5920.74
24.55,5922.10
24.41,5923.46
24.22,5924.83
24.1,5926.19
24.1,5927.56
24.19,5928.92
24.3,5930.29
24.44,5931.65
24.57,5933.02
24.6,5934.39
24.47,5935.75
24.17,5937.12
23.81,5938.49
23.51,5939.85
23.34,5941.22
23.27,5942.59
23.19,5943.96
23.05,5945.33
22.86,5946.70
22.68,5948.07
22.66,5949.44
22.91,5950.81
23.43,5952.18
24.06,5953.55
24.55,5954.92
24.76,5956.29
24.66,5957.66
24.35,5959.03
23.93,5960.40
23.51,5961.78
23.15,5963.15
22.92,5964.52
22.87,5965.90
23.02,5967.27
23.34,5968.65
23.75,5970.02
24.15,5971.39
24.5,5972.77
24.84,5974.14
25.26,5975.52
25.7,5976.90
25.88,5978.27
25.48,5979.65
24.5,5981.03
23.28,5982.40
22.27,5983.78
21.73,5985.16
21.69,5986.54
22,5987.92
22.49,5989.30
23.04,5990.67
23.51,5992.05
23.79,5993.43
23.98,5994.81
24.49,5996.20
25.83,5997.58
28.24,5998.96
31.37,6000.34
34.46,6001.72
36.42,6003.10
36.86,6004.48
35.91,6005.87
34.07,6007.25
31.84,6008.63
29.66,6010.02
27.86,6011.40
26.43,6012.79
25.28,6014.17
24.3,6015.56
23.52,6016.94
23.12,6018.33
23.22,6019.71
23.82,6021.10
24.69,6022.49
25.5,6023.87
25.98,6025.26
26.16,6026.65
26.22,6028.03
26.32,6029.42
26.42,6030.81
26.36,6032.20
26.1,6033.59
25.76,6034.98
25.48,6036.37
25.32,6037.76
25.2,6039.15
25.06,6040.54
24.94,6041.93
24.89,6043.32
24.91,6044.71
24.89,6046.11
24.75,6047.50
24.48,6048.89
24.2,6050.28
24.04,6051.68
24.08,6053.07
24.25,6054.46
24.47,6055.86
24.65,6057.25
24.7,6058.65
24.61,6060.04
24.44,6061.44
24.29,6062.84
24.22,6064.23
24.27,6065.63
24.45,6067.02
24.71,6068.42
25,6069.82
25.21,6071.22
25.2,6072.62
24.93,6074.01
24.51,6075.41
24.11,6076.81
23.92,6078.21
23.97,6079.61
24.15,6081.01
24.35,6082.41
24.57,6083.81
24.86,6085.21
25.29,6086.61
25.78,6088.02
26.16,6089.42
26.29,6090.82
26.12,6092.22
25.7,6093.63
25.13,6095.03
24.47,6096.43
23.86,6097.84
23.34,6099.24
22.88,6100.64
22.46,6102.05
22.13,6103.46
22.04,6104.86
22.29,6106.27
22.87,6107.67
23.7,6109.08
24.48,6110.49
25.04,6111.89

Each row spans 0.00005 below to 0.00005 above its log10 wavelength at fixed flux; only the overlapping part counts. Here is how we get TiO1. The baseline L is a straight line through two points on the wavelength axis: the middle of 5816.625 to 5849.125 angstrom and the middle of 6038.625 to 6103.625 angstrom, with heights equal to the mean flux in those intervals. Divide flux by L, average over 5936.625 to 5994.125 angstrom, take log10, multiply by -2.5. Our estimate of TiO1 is 0.05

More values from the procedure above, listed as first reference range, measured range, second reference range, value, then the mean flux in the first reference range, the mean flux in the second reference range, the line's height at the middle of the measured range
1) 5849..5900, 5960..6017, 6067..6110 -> -0.11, 22.4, 24.3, 23.4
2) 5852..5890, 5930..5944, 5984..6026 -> 0.04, 22.9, 26.8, 24.8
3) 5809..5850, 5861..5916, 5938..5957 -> 0.06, 25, 23.4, 24.2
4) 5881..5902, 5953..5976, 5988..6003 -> 0.02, 19.9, 26.4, 24.4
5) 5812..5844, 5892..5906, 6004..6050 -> 0.16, 24.9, 26.5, 25.5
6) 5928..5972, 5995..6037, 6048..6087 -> -0.15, 23.7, 24.5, 24.2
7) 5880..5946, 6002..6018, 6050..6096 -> -0.24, 23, 24.7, 24.1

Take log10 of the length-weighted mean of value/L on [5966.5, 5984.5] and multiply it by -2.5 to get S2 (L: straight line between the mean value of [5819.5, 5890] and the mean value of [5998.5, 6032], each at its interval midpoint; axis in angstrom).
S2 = 0.12 mag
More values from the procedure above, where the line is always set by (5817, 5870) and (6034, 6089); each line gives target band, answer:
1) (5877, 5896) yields 0.228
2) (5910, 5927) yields -0.001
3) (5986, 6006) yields -0.115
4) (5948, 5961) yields 0.034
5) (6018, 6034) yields -0.030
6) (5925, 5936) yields 0.012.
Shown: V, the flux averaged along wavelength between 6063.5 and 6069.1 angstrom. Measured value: 24.4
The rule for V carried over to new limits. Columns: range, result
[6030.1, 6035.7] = 26.1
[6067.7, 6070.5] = 24.8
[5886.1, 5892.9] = 17.3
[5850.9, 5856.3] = 24.1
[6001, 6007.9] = 35.5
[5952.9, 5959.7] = 24.5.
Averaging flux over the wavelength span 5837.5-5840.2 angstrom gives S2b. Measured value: 25.9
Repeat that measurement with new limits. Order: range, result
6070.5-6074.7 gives 25.1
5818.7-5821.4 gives 23.7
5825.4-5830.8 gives 25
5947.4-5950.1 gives 22.7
